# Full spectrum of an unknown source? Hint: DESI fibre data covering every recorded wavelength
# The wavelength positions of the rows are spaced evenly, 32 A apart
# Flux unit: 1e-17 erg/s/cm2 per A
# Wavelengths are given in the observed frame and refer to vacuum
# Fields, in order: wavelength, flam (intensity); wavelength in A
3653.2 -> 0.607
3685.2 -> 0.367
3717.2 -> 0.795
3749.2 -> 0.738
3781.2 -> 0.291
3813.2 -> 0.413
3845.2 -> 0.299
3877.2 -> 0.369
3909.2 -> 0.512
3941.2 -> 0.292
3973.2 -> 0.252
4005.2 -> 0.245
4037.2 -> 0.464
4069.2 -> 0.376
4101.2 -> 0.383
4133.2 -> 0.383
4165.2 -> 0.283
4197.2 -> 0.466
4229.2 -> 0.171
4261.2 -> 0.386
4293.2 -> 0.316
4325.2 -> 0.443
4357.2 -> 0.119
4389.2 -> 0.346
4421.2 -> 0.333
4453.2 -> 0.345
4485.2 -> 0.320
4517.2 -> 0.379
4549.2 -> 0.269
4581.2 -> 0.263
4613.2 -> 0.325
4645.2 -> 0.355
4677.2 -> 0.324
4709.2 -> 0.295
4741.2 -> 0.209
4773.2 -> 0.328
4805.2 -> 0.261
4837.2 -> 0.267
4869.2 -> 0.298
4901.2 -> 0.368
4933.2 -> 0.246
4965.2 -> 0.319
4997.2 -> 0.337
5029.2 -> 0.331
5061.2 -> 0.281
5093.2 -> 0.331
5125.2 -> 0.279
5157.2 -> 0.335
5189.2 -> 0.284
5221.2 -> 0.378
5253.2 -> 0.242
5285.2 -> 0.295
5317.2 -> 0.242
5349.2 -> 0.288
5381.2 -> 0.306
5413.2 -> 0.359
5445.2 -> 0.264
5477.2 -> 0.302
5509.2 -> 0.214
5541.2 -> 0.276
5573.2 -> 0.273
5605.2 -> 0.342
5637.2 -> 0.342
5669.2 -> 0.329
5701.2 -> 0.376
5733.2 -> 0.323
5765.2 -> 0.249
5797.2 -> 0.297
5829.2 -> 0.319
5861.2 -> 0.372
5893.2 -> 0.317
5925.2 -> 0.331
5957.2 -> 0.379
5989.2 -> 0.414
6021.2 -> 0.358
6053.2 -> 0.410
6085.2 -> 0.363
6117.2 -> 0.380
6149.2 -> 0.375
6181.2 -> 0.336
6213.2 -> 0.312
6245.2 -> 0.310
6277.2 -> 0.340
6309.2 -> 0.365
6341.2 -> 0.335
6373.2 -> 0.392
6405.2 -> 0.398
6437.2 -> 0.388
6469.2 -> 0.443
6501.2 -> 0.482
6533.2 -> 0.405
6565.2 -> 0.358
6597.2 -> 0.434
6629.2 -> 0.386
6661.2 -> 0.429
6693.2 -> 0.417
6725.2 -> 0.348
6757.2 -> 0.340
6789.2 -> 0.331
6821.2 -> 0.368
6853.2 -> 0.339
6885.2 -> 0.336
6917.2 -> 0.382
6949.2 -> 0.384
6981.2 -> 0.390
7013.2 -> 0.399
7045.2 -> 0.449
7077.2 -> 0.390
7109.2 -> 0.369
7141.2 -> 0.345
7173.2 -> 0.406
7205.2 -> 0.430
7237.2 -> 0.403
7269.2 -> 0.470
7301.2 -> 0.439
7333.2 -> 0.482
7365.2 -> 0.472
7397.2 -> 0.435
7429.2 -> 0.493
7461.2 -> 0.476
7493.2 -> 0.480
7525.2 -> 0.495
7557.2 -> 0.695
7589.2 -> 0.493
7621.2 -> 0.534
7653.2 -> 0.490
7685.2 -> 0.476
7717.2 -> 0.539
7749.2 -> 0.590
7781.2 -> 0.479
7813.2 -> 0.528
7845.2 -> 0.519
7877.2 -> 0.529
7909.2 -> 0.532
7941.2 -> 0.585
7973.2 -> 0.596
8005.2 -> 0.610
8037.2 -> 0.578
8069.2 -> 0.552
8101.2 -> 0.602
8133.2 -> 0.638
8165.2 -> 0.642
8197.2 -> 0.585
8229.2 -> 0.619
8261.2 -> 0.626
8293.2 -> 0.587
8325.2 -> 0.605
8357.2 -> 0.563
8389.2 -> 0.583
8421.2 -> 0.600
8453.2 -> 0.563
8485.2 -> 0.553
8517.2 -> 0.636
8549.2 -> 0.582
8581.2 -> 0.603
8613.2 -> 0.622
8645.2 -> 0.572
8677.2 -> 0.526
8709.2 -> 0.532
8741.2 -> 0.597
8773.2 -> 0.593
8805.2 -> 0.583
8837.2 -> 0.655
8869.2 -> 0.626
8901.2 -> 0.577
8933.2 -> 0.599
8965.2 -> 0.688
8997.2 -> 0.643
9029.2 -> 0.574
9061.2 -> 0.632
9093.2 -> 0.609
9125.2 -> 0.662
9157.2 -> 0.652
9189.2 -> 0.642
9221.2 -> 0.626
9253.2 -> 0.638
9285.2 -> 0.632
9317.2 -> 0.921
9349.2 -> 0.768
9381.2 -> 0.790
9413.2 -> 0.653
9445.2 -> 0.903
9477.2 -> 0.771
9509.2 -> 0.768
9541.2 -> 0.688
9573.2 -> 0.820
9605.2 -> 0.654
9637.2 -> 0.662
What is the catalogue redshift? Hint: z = 0.391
